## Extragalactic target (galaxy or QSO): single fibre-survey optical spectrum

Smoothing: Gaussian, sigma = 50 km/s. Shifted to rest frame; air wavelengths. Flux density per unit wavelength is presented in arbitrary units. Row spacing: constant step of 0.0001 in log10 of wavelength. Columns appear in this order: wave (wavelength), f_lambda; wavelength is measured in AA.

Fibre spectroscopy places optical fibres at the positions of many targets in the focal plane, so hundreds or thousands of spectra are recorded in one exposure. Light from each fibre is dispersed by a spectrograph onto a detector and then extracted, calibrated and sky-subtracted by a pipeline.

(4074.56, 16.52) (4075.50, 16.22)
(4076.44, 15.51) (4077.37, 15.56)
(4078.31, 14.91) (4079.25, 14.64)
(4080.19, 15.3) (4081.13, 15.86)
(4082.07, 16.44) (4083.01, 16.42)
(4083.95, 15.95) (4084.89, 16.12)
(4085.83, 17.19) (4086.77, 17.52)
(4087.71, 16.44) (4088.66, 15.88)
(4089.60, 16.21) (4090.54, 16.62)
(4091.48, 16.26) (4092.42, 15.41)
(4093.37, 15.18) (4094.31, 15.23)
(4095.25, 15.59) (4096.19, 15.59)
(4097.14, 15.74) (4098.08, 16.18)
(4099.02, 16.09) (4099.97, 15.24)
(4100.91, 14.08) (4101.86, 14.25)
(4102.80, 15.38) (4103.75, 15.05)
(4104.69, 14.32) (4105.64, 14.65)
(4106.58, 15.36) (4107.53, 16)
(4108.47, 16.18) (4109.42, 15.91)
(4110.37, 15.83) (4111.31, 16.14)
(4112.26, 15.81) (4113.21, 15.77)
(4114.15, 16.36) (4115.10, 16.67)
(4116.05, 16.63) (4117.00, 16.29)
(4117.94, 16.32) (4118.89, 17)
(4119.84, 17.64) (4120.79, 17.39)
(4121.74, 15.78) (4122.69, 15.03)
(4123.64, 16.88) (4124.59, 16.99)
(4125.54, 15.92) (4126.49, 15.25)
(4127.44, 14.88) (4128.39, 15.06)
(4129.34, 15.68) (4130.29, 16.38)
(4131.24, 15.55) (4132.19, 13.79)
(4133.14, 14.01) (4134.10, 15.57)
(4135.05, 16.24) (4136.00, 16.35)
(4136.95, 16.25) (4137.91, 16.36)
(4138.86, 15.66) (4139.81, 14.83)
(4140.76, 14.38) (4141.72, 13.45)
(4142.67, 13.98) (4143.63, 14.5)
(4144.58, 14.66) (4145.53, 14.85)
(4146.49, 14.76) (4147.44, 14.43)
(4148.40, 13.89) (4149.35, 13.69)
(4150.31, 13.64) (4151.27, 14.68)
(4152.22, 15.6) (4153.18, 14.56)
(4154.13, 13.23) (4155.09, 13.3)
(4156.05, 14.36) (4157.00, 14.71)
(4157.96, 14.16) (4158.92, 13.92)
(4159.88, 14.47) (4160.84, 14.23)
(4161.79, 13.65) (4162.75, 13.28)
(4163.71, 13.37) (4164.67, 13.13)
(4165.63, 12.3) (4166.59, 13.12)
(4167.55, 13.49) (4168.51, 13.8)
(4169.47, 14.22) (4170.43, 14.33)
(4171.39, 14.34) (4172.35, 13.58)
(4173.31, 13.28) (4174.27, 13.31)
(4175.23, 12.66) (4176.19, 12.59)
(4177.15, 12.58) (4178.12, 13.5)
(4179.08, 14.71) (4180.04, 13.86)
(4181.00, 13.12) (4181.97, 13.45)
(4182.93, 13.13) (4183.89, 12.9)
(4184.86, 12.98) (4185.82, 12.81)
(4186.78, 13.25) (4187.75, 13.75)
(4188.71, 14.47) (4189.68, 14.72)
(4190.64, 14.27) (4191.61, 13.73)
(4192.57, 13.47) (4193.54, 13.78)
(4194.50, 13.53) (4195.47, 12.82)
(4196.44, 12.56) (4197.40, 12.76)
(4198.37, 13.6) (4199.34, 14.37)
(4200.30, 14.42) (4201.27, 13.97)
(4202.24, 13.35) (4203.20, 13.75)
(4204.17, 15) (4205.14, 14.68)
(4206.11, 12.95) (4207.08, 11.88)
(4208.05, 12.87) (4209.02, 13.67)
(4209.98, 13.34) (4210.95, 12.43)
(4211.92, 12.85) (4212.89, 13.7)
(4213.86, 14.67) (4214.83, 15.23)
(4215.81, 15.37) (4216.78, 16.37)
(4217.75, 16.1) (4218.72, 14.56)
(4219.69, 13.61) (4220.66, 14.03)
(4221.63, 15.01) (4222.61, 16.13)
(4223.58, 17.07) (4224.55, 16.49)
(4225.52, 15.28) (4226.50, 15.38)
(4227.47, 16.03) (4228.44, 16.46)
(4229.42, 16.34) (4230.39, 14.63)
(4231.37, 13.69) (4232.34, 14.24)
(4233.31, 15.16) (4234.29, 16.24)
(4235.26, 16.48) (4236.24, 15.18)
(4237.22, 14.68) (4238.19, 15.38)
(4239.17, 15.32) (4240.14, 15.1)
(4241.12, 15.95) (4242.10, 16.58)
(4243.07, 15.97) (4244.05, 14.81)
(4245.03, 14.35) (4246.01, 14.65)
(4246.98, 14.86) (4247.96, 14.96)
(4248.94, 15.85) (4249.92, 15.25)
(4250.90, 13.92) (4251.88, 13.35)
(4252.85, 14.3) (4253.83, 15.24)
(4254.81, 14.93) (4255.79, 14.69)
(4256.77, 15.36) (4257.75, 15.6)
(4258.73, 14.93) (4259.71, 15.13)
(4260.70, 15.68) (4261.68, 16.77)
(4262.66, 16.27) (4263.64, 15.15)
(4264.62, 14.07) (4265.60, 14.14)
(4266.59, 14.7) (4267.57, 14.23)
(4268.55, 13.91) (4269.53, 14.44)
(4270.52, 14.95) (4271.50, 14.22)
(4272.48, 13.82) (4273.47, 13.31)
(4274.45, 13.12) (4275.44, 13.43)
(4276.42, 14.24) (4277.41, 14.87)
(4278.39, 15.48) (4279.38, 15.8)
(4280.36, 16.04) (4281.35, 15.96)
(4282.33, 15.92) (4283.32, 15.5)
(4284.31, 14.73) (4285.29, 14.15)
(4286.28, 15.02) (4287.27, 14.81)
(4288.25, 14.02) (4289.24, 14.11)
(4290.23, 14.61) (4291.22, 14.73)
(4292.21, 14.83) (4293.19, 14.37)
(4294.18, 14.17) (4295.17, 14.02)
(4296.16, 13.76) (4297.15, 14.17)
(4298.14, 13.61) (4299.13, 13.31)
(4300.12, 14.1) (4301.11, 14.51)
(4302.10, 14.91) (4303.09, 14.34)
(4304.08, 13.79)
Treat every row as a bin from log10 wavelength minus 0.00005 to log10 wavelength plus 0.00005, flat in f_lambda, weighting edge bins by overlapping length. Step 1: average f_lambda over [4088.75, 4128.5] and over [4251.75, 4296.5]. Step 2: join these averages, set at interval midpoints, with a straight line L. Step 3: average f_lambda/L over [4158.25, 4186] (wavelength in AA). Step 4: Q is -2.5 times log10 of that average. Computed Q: 0.15 mag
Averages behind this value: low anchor 15.8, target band 13.5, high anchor 14.7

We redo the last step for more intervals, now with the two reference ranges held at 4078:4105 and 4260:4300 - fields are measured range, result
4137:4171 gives 0.087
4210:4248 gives -0.017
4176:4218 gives 0.104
